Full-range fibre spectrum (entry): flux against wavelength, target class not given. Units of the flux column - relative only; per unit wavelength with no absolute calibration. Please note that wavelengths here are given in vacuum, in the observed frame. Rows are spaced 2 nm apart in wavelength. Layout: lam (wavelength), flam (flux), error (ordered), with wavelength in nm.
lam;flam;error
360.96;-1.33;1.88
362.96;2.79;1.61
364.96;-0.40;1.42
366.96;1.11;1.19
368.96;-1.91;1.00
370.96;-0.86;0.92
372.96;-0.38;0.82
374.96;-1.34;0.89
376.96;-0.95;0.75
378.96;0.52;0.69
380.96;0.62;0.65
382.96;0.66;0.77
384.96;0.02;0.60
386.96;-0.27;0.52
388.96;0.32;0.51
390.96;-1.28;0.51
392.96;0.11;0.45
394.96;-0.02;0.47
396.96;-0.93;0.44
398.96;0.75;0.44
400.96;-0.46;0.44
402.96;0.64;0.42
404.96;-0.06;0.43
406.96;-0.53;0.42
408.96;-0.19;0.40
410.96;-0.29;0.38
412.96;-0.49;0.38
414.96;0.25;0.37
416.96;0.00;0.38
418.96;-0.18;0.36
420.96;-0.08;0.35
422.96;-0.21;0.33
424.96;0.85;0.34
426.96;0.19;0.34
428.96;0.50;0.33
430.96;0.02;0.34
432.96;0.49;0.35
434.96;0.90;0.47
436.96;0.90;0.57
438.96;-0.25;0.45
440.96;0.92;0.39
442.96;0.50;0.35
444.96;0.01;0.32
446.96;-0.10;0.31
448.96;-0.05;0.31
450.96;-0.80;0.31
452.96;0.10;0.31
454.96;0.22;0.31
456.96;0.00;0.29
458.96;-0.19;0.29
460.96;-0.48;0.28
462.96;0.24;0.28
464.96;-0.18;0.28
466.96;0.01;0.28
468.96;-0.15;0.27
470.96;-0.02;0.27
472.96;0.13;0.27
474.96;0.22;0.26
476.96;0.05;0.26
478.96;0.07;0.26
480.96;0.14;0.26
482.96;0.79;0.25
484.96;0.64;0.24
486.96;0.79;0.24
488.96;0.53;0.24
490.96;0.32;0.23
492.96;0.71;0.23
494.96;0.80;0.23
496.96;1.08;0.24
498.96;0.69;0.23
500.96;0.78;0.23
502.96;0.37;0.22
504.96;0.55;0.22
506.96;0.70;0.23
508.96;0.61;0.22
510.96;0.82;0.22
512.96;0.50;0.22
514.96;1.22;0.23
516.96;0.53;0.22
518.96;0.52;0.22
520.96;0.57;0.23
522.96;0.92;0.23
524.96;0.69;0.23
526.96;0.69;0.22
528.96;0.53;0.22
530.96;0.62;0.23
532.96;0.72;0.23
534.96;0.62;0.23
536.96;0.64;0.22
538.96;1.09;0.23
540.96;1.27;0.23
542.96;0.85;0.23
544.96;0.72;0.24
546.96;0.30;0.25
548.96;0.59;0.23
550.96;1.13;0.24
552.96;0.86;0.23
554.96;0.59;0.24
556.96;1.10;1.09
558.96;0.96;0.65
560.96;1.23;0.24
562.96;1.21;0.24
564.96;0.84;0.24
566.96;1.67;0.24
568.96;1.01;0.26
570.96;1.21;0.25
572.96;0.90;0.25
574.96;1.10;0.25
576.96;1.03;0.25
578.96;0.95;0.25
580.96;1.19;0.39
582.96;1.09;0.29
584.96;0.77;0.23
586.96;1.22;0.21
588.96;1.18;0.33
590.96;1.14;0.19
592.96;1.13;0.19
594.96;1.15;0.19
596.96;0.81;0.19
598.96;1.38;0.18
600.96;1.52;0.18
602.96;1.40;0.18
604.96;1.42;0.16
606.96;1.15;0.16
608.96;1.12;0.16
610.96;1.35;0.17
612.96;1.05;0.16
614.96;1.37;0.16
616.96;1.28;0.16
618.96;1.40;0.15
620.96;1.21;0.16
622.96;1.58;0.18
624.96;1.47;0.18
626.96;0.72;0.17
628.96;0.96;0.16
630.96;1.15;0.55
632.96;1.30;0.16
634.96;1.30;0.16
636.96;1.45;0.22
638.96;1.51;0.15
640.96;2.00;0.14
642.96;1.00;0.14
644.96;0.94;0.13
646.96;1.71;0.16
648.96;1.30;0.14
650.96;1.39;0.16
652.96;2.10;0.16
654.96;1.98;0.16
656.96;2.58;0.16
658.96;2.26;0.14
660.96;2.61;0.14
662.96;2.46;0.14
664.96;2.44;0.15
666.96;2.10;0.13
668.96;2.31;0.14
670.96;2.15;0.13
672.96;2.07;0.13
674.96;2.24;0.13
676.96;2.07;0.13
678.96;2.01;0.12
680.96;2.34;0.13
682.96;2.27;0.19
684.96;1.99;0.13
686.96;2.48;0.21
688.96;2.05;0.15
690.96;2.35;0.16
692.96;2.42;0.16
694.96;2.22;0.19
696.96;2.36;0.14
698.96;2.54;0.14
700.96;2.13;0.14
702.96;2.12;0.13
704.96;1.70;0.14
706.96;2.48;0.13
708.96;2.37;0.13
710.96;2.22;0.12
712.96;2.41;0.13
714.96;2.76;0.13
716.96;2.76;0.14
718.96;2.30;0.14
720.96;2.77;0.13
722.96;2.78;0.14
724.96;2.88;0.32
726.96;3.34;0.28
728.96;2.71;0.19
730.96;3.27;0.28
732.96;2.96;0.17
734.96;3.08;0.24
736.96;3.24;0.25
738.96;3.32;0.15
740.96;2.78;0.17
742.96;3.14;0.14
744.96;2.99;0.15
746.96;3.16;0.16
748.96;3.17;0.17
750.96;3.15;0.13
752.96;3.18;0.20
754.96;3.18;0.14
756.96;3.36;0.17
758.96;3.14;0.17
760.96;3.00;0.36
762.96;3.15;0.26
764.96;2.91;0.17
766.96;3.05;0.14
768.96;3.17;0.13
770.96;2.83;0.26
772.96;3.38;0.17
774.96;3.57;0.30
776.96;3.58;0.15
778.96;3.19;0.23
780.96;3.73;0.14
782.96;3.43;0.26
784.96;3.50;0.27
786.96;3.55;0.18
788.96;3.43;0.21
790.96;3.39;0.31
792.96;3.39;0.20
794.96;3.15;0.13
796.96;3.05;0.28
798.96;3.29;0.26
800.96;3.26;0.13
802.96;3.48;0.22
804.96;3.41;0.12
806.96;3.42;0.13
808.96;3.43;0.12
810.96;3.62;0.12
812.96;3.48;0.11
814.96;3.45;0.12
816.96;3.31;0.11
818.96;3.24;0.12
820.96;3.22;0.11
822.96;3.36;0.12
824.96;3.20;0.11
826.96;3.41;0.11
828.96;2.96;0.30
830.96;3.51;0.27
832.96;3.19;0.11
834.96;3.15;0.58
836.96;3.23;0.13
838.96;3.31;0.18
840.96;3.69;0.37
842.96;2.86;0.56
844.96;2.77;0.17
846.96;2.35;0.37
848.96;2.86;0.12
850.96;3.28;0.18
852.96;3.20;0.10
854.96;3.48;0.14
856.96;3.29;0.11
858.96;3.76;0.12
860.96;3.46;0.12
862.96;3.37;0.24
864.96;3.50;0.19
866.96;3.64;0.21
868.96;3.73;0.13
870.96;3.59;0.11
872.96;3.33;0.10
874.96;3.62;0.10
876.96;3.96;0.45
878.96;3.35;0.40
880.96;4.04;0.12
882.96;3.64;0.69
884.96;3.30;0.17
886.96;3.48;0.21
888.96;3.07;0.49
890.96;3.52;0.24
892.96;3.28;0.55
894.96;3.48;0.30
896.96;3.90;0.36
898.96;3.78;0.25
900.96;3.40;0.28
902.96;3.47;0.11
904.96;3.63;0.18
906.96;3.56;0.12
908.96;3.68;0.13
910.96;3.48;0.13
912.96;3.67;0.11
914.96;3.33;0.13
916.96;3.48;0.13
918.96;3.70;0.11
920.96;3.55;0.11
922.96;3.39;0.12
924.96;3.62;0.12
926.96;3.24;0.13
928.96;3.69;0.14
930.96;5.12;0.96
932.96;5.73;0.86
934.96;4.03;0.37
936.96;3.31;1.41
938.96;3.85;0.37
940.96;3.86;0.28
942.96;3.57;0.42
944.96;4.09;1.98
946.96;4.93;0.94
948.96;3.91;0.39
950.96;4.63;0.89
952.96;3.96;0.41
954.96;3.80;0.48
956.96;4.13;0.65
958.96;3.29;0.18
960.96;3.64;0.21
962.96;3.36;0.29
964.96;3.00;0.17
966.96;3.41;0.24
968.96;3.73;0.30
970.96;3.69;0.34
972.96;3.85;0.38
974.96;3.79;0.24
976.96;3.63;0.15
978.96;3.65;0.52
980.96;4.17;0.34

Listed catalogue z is 0.637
